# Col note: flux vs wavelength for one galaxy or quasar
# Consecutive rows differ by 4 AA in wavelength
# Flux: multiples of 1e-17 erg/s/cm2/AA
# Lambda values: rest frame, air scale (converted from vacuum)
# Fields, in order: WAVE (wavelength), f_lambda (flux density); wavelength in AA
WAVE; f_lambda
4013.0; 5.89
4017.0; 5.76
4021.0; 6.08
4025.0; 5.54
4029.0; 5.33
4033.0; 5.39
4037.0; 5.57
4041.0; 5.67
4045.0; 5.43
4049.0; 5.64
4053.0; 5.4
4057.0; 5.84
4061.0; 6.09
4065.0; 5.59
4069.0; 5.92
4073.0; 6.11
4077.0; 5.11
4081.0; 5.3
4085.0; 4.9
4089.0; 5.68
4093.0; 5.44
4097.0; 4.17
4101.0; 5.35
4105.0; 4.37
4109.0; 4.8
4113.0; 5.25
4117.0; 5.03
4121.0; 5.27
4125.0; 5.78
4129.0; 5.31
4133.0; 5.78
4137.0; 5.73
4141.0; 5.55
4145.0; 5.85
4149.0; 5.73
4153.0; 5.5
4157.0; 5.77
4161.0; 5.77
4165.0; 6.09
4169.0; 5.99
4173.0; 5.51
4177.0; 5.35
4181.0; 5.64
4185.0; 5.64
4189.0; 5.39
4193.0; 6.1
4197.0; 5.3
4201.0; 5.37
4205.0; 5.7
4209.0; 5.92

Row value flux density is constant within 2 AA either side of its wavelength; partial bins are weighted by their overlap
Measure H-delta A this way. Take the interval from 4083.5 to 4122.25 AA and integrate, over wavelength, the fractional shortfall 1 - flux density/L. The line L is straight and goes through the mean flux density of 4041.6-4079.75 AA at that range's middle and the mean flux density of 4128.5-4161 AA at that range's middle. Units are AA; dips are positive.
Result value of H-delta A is 4.4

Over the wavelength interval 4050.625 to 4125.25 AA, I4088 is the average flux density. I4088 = 5.33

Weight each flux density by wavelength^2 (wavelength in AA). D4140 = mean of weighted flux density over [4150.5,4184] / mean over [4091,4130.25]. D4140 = 1.15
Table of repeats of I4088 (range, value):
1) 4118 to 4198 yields 5.65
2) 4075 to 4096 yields 5.23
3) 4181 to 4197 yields 5.65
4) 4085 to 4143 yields 5.24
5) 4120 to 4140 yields 5.59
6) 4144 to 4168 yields 5.79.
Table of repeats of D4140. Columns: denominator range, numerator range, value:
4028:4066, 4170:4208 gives 1.07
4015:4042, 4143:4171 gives 1.10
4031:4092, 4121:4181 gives 1.06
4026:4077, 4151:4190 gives 1.07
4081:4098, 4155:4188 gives 1.16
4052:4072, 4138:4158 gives 1.02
